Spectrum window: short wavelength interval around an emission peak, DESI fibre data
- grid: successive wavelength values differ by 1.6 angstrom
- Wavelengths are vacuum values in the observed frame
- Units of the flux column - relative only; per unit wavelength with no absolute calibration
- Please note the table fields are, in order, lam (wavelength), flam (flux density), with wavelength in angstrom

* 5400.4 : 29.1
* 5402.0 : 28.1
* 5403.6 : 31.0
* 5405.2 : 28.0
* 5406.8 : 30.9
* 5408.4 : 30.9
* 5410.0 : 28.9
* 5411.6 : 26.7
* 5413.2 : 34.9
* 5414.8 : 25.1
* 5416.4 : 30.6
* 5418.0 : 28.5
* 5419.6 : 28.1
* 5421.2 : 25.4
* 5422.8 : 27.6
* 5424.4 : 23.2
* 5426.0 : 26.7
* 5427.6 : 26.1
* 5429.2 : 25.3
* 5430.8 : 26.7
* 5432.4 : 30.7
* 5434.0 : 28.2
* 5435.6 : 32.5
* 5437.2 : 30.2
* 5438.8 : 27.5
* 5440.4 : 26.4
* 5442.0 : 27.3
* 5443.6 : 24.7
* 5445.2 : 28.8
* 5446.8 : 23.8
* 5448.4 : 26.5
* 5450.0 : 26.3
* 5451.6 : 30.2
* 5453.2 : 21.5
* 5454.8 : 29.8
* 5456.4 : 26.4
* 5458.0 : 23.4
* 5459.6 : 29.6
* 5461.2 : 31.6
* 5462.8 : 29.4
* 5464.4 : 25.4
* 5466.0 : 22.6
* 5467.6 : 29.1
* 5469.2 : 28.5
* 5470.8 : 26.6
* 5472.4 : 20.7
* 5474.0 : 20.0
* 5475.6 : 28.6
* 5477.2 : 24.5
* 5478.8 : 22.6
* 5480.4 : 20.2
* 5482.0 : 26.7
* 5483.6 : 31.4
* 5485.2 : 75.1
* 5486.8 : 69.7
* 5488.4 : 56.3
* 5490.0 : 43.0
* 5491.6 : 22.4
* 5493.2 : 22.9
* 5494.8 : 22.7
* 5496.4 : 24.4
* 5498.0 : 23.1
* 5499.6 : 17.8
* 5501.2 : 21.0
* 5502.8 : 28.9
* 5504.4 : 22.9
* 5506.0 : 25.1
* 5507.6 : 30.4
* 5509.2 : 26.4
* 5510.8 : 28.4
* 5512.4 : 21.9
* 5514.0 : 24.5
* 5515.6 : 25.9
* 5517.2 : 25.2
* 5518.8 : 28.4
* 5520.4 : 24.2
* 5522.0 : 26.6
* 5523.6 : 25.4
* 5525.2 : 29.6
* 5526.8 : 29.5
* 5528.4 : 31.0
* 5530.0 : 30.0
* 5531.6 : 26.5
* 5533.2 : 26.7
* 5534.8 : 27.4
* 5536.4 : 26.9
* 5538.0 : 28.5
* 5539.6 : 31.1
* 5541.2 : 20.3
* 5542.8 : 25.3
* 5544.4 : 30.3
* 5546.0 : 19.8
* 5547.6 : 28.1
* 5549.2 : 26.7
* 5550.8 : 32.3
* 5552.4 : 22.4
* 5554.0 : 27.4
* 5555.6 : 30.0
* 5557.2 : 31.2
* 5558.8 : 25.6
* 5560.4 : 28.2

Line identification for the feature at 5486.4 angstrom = H-beta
